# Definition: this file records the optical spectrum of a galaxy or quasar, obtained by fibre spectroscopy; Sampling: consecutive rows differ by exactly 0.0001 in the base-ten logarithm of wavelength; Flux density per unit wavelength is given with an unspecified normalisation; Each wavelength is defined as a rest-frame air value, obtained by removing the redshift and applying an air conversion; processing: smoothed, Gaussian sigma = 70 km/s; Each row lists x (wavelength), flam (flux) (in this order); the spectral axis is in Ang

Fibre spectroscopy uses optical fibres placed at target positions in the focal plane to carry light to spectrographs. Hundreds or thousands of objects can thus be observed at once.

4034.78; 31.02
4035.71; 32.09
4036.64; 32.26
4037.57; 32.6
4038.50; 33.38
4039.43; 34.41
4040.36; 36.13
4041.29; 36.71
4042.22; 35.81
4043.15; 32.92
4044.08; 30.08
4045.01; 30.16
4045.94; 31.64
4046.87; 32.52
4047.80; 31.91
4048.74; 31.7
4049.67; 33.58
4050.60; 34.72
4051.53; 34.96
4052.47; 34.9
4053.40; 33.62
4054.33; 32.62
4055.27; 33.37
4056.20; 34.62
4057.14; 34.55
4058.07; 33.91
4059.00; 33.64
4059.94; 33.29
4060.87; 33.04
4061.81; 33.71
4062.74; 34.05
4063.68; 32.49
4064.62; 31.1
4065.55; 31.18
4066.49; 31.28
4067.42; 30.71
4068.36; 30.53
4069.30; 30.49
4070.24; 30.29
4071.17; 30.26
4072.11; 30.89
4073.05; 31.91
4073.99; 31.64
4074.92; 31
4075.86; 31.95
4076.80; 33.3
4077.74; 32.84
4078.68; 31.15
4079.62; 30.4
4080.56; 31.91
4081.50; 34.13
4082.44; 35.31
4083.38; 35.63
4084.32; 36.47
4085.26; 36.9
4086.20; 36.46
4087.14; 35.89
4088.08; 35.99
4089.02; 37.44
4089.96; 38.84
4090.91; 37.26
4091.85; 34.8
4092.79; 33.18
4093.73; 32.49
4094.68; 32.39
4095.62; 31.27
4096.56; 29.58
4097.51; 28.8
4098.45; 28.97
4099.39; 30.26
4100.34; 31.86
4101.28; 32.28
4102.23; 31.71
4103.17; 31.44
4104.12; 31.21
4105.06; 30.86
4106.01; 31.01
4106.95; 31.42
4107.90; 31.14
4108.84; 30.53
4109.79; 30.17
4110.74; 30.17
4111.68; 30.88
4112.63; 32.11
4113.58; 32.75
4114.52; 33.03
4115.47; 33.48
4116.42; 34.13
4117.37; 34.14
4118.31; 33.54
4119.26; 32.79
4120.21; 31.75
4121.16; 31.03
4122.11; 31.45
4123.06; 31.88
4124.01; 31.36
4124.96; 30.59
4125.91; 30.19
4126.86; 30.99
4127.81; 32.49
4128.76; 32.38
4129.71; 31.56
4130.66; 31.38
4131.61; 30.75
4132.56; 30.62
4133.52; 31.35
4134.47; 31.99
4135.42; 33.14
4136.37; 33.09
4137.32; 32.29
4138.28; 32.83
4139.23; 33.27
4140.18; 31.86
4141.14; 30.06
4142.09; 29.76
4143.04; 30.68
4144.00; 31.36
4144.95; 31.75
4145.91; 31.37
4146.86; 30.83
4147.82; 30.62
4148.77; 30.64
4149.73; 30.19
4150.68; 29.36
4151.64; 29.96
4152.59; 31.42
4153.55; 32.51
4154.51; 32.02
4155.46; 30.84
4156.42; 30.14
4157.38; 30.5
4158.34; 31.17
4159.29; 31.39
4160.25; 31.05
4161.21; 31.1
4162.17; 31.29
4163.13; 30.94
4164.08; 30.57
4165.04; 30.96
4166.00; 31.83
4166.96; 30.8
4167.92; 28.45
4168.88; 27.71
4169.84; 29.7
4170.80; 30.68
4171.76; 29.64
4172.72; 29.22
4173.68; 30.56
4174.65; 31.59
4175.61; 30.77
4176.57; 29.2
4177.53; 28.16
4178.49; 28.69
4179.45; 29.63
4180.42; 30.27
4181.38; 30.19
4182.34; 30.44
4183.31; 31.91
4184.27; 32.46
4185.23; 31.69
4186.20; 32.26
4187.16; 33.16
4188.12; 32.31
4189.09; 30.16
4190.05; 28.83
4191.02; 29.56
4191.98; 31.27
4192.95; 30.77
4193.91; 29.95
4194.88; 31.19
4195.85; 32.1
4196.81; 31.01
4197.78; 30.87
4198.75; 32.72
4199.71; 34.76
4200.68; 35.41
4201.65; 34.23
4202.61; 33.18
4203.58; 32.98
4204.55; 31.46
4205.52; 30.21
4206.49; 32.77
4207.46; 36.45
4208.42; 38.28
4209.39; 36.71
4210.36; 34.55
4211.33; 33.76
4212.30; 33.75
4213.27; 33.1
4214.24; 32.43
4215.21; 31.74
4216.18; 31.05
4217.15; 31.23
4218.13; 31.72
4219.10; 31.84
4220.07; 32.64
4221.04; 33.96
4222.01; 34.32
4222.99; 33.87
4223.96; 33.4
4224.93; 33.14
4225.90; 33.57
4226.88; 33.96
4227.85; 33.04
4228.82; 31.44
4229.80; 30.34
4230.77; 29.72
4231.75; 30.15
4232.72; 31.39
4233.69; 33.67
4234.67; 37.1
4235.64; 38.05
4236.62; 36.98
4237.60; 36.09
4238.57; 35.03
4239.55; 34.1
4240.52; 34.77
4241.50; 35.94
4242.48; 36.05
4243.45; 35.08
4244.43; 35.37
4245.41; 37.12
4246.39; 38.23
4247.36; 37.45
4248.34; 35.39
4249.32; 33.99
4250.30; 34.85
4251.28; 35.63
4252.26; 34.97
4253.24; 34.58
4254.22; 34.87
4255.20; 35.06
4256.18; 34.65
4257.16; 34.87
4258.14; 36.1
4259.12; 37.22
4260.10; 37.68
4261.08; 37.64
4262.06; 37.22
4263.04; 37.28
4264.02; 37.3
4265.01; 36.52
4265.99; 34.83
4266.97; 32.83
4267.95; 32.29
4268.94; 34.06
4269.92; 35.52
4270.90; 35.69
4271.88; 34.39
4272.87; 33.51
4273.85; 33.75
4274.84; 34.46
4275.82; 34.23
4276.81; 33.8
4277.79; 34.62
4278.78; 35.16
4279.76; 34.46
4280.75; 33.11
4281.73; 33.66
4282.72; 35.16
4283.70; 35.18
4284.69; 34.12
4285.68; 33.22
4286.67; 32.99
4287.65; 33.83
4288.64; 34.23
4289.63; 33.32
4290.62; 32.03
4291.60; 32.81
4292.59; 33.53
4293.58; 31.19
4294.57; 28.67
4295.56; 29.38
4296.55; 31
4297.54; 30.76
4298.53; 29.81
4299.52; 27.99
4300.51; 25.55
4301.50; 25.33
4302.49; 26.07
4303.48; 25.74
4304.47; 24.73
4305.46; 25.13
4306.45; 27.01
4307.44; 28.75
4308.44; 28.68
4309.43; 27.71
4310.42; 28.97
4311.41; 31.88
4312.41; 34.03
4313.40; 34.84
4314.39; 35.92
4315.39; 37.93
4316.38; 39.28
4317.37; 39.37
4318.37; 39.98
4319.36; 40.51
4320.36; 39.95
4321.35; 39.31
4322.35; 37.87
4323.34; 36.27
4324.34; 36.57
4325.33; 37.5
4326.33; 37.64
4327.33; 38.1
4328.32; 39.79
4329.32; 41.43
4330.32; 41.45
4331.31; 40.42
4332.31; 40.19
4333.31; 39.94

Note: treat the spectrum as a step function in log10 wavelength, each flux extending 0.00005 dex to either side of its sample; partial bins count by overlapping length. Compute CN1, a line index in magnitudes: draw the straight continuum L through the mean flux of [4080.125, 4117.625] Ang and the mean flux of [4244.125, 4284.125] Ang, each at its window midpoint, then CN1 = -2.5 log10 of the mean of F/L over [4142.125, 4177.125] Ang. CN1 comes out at 0.11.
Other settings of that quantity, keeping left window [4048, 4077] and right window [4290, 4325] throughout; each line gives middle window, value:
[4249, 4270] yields -0.10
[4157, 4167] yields 0.04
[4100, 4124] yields 0.02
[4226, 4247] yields -0.07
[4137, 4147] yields 0.03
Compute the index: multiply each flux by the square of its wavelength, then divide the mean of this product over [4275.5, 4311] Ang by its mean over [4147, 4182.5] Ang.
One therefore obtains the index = 1.1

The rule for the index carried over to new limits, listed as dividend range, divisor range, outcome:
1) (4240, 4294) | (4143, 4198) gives 1.19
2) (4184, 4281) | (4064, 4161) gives 1.12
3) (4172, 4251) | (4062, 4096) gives 1.06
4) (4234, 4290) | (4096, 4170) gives 1.20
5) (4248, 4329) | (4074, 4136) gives 1.14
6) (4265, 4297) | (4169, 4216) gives 1.10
